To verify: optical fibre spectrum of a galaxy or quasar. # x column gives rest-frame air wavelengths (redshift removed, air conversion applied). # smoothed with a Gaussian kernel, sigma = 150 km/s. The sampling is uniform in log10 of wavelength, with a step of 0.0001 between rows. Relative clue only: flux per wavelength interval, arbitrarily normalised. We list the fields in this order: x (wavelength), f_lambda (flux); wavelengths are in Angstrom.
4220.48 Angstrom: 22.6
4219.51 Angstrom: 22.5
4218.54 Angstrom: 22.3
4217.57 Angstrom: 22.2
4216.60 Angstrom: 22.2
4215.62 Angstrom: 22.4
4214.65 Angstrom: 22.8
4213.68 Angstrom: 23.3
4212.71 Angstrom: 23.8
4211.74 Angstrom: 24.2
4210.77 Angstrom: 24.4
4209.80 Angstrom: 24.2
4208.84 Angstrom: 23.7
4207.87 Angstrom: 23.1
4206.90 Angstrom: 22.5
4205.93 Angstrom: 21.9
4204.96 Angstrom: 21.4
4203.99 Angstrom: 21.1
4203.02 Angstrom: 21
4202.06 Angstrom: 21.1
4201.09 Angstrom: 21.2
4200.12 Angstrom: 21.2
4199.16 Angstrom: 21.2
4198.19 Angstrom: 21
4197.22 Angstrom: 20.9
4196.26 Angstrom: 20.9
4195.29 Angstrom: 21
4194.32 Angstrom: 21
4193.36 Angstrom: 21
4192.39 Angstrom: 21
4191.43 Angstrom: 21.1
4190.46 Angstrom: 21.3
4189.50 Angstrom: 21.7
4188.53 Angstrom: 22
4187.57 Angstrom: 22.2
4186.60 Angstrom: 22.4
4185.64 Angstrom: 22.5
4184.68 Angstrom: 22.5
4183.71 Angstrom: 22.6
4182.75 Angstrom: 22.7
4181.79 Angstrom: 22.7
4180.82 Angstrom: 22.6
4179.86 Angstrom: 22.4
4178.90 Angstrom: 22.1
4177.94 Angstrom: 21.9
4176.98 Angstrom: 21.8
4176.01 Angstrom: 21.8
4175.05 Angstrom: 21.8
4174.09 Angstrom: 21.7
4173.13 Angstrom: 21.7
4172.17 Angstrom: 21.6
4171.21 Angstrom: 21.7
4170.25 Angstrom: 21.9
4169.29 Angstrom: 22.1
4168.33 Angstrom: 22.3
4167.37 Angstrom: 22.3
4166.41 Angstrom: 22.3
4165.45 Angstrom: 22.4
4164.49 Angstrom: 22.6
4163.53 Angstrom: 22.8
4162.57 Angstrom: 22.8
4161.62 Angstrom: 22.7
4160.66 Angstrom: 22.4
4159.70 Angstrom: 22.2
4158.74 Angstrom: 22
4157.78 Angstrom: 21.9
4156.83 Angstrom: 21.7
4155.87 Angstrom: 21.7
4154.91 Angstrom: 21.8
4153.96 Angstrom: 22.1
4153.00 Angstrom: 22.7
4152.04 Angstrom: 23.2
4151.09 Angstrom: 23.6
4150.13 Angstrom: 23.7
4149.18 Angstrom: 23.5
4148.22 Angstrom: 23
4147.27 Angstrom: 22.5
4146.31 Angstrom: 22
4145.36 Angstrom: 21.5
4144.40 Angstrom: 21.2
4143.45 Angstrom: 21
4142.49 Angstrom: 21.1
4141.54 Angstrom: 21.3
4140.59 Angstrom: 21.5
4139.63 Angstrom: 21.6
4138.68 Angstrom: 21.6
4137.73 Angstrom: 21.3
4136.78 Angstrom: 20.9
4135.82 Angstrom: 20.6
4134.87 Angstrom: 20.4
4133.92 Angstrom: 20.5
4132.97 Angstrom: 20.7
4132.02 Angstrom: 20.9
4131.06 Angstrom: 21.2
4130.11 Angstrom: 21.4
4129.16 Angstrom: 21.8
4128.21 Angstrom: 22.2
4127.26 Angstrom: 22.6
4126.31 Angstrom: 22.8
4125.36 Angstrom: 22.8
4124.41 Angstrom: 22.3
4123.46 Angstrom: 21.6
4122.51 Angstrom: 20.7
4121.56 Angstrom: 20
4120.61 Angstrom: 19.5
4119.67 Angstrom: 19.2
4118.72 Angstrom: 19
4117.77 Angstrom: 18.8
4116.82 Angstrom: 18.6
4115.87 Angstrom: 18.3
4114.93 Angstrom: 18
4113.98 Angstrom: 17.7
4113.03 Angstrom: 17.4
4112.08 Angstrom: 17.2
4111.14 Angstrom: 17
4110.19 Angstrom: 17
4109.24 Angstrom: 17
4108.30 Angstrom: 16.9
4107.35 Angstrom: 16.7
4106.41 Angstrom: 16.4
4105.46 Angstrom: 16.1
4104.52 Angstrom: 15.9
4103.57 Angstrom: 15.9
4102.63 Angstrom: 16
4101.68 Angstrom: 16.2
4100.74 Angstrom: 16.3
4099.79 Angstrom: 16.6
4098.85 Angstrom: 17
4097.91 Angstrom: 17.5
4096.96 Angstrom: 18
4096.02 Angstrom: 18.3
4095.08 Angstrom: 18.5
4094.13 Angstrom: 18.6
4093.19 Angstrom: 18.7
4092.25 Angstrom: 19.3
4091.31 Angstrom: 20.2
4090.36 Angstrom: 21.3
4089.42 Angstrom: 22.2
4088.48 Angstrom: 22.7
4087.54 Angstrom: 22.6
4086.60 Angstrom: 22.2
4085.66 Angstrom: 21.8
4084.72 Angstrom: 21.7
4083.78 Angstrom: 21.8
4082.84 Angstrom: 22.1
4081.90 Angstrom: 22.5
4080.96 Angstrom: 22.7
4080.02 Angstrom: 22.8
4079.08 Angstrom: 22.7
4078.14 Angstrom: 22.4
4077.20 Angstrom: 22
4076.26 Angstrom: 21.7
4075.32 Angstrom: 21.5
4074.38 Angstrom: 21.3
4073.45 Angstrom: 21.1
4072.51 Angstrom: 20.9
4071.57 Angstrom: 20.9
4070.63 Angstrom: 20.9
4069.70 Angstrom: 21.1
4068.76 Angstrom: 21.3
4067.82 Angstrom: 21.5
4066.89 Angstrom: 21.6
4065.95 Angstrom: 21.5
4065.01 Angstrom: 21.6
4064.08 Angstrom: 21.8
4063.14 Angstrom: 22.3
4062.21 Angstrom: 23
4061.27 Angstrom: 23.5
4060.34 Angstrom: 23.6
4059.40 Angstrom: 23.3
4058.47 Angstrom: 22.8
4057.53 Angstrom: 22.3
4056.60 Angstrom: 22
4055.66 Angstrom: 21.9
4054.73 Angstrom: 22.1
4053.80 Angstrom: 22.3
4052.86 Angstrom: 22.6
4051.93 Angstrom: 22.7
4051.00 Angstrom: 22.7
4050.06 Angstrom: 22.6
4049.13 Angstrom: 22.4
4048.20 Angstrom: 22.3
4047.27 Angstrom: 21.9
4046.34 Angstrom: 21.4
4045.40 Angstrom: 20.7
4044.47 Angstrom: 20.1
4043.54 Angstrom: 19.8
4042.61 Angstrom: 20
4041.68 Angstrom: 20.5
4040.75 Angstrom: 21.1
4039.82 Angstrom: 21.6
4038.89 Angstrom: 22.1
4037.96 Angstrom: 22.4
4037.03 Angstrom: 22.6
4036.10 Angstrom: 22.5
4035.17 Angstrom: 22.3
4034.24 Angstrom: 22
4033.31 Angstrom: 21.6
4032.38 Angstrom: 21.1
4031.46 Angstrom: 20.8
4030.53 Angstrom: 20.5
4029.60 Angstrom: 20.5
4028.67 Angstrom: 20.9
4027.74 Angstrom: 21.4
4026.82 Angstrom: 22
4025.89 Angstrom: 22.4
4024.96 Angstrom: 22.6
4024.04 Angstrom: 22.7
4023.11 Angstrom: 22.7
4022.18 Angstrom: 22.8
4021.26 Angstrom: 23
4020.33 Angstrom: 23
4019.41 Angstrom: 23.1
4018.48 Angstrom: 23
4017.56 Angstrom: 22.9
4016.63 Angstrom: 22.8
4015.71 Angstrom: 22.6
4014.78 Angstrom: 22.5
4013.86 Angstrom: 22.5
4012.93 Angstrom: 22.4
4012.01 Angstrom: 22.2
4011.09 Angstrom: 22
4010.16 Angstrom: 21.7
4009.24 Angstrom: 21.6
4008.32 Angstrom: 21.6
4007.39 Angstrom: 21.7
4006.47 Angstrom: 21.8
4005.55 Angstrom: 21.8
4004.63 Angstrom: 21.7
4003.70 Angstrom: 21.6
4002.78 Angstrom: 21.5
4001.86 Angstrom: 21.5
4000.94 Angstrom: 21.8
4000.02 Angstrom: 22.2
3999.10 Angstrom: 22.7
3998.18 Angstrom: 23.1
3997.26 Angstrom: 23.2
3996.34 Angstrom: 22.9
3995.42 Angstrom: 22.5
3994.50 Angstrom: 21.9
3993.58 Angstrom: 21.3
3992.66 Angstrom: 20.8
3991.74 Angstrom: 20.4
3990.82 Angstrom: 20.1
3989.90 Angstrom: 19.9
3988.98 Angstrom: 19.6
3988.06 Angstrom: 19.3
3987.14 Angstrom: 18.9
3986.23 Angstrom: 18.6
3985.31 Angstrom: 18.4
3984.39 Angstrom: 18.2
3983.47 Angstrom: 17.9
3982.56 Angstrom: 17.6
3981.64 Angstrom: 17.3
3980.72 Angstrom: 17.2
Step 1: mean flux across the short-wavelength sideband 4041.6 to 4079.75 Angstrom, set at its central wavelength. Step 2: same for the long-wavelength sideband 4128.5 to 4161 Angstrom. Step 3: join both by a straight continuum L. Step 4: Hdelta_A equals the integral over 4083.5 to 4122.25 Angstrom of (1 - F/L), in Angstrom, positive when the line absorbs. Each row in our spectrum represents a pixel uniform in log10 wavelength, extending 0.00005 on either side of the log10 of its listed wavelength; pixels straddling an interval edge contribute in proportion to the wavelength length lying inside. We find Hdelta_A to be 5.8 Angstrom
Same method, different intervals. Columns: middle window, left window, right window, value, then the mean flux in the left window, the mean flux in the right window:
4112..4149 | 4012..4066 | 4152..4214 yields 2.24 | 22.1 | 22.1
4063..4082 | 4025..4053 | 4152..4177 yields 0.03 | 21.6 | 22.1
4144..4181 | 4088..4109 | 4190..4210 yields -3.76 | 18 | 21.5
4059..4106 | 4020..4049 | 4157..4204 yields 2.59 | 21.7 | 21.9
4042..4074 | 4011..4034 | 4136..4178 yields 0.44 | 22.2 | 22.1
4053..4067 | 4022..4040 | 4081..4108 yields -1.23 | 21.9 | 19.1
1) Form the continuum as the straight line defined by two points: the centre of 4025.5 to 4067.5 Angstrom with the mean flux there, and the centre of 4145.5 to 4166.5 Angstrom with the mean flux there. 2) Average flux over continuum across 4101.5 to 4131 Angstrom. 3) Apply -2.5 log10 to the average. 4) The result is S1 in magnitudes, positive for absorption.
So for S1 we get 0.18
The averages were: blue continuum 21.8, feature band 18.9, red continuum 22.5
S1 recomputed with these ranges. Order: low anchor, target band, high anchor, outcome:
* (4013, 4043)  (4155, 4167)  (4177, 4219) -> -0.01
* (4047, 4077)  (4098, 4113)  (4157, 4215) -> 0.31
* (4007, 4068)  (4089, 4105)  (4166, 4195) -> 0.22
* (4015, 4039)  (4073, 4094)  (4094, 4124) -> -0.13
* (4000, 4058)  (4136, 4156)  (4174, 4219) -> 0.00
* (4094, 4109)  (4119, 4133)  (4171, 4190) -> -0.15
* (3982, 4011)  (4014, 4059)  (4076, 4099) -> -0.05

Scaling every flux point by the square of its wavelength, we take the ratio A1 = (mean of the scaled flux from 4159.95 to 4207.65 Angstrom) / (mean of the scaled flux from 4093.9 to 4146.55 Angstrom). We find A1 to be 1.16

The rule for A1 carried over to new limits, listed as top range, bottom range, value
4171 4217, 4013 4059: 1.08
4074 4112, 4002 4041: 0.91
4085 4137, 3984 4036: 0.94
